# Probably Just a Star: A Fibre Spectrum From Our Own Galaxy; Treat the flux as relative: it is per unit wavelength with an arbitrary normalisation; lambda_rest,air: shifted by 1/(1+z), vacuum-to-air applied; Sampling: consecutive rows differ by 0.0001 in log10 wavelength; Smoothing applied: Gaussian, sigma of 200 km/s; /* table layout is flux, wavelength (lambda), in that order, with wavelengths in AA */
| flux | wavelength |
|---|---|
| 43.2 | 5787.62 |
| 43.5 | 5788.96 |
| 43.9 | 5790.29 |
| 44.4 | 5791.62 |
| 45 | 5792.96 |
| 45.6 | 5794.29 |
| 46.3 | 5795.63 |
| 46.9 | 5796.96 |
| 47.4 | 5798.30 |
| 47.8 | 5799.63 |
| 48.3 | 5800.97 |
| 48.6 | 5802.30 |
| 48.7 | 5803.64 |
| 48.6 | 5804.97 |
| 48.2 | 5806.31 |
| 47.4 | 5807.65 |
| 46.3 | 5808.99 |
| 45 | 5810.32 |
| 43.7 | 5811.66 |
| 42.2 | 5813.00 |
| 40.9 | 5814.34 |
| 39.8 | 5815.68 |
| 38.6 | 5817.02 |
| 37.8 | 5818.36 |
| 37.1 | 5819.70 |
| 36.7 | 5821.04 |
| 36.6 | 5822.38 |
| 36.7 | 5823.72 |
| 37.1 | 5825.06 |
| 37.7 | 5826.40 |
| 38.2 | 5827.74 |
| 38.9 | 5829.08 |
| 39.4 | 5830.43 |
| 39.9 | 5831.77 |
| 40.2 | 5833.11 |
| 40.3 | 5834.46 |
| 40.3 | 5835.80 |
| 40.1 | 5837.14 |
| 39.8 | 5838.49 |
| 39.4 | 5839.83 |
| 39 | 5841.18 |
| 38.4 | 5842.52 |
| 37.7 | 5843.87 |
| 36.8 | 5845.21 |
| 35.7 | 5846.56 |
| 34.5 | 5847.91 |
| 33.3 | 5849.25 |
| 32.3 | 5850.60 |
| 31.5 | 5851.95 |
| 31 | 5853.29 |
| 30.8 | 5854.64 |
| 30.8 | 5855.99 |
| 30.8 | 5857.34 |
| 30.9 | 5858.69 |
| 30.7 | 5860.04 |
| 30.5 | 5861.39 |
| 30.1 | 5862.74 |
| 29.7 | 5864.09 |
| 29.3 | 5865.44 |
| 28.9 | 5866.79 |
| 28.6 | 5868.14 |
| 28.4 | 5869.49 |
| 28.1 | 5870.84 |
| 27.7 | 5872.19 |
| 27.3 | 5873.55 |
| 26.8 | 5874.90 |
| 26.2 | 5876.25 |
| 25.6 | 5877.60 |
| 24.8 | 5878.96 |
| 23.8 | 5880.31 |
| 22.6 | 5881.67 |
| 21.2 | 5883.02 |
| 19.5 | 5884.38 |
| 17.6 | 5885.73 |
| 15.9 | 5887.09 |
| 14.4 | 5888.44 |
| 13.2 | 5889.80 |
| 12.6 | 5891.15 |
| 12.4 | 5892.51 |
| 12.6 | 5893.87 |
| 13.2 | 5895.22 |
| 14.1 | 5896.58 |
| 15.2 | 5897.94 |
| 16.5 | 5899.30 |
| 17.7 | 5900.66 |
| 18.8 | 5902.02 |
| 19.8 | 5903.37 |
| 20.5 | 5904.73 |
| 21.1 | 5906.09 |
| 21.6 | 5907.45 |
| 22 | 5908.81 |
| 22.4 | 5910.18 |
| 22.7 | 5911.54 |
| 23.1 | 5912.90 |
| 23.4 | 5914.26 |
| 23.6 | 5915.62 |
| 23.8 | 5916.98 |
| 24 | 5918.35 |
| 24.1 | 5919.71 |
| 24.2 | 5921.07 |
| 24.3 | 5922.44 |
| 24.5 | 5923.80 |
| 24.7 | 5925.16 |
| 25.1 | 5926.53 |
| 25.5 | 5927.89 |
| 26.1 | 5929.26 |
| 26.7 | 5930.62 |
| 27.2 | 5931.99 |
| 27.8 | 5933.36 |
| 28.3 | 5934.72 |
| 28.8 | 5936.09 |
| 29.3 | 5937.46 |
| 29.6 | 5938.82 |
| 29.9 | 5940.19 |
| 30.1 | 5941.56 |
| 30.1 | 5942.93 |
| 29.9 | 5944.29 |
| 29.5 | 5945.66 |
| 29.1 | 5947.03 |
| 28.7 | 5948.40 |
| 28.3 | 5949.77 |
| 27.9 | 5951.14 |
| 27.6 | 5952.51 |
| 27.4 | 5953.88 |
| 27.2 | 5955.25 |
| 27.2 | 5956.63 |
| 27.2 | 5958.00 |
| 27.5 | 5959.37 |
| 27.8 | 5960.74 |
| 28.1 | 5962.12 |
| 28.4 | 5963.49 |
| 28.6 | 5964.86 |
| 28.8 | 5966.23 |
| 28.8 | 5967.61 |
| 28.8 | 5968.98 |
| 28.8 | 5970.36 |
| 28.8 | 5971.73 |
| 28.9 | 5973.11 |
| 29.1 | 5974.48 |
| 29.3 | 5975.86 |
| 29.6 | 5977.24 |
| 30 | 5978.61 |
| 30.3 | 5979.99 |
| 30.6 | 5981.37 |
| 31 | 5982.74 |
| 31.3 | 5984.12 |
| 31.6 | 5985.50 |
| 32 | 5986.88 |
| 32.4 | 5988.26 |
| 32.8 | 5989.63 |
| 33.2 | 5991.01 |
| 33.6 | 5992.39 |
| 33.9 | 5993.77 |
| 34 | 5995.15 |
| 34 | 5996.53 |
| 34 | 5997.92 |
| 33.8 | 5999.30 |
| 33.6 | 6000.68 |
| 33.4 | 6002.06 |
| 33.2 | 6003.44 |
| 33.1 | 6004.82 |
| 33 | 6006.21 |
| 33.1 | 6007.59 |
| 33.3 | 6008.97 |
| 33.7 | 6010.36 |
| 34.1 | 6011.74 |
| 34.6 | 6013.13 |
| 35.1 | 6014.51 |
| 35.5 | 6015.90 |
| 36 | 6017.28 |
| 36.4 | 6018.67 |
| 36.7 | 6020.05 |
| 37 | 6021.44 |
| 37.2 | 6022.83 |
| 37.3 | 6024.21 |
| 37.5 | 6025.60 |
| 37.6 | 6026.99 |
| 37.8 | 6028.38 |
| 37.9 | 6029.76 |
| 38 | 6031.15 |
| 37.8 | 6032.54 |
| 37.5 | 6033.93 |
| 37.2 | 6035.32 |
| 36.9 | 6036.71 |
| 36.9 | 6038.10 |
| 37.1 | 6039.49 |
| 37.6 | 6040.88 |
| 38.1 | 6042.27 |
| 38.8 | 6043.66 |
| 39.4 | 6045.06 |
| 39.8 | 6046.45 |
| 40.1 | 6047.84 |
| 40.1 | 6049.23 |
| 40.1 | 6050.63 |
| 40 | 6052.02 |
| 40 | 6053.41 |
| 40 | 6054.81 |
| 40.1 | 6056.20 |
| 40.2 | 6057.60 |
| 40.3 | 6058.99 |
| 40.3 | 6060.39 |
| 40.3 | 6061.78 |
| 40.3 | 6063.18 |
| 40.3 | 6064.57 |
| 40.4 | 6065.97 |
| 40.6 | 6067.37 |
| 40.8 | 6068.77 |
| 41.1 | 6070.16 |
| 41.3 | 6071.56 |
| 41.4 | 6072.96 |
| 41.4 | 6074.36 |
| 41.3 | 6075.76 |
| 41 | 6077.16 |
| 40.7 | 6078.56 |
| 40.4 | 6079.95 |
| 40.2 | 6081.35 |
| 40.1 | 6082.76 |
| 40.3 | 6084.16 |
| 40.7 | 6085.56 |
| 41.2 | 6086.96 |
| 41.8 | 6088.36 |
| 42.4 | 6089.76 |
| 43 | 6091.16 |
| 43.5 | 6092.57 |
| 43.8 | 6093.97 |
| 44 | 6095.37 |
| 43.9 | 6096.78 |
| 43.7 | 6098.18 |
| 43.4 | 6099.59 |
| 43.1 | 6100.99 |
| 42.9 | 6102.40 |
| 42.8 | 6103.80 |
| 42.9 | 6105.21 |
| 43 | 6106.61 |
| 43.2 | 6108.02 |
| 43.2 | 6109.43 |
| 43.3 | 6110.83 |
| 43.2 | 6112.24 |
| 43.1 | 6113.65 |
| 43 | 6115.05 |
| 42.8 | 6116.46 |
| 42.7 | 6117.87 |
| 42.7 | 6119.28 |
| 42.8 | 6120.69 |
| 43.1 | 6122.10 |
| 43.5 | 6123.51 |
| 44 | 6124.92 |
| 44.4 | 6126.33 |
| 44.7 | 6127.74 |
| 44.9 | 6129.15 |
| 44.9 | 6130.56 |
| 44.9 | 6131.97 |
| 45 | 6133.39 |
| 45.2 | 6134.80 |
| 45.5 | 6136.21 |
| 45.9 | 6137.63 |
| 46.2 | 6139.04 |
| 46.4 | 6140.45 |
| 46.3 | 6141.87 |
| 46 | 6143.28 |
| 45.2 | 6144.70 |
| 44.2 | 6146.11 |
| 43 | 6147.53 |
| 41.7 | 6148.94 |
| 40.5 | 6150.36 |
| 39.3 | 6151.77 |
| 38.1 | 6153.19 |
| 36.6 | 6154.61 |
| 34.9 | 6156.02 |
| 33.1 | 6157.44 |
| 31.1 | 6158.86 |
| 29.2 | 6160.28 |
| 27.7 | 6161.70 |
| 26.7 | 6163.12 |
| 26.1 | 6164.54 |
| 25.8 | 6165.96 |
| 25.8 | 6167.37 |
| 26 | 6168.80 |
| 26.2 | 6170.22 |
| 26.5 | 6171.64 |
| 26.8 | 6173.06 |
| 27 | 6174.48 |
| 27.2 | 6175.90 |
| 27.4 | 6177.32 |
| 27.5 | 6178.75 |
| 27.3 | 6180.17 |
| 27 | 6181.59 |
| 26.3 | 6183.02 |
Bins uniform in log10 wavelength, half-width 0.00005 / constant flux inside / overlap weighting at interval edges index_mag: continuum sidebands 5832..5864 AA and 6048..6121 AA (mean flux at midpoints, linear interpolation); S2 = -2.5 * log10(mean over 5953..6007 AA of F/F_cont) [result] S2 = 0.25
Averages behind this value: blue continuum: 35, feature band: 30.6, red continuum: 41.7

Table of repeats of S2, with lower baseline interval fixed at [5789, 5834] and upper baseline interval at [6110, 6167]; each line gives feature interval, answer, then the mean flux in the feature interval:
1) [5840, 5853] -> 0.20 mag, 35.5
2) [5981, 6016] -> 0.24 mag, 33.2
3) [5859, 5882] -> 0.46 mag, 27.7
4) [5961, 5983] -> 0.39 mag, 29.2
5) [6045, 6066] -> 0.03 mag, 40.1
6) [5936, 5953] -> 0.39 mag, 29.2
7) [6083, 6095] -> -0.03 mag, 42.1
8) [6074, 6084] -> 0.01 mag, 40.7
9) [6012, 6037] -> 0.13 mag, 36.8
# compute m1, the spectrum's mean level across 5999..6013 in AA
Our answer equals 33.5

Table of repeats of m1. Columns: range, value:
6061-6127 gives 42.2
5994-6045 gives 35.8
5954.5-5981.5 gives 28.6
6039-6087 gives 40.2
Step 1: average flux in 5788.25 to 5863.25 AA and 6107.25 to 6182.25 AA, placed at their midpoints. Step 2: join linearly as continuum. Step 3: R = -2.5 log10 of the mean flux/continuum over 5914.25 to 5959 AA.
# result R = 0.40 mag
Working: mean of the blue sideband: 39.6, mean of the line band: 27.1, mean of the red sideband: 37.9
